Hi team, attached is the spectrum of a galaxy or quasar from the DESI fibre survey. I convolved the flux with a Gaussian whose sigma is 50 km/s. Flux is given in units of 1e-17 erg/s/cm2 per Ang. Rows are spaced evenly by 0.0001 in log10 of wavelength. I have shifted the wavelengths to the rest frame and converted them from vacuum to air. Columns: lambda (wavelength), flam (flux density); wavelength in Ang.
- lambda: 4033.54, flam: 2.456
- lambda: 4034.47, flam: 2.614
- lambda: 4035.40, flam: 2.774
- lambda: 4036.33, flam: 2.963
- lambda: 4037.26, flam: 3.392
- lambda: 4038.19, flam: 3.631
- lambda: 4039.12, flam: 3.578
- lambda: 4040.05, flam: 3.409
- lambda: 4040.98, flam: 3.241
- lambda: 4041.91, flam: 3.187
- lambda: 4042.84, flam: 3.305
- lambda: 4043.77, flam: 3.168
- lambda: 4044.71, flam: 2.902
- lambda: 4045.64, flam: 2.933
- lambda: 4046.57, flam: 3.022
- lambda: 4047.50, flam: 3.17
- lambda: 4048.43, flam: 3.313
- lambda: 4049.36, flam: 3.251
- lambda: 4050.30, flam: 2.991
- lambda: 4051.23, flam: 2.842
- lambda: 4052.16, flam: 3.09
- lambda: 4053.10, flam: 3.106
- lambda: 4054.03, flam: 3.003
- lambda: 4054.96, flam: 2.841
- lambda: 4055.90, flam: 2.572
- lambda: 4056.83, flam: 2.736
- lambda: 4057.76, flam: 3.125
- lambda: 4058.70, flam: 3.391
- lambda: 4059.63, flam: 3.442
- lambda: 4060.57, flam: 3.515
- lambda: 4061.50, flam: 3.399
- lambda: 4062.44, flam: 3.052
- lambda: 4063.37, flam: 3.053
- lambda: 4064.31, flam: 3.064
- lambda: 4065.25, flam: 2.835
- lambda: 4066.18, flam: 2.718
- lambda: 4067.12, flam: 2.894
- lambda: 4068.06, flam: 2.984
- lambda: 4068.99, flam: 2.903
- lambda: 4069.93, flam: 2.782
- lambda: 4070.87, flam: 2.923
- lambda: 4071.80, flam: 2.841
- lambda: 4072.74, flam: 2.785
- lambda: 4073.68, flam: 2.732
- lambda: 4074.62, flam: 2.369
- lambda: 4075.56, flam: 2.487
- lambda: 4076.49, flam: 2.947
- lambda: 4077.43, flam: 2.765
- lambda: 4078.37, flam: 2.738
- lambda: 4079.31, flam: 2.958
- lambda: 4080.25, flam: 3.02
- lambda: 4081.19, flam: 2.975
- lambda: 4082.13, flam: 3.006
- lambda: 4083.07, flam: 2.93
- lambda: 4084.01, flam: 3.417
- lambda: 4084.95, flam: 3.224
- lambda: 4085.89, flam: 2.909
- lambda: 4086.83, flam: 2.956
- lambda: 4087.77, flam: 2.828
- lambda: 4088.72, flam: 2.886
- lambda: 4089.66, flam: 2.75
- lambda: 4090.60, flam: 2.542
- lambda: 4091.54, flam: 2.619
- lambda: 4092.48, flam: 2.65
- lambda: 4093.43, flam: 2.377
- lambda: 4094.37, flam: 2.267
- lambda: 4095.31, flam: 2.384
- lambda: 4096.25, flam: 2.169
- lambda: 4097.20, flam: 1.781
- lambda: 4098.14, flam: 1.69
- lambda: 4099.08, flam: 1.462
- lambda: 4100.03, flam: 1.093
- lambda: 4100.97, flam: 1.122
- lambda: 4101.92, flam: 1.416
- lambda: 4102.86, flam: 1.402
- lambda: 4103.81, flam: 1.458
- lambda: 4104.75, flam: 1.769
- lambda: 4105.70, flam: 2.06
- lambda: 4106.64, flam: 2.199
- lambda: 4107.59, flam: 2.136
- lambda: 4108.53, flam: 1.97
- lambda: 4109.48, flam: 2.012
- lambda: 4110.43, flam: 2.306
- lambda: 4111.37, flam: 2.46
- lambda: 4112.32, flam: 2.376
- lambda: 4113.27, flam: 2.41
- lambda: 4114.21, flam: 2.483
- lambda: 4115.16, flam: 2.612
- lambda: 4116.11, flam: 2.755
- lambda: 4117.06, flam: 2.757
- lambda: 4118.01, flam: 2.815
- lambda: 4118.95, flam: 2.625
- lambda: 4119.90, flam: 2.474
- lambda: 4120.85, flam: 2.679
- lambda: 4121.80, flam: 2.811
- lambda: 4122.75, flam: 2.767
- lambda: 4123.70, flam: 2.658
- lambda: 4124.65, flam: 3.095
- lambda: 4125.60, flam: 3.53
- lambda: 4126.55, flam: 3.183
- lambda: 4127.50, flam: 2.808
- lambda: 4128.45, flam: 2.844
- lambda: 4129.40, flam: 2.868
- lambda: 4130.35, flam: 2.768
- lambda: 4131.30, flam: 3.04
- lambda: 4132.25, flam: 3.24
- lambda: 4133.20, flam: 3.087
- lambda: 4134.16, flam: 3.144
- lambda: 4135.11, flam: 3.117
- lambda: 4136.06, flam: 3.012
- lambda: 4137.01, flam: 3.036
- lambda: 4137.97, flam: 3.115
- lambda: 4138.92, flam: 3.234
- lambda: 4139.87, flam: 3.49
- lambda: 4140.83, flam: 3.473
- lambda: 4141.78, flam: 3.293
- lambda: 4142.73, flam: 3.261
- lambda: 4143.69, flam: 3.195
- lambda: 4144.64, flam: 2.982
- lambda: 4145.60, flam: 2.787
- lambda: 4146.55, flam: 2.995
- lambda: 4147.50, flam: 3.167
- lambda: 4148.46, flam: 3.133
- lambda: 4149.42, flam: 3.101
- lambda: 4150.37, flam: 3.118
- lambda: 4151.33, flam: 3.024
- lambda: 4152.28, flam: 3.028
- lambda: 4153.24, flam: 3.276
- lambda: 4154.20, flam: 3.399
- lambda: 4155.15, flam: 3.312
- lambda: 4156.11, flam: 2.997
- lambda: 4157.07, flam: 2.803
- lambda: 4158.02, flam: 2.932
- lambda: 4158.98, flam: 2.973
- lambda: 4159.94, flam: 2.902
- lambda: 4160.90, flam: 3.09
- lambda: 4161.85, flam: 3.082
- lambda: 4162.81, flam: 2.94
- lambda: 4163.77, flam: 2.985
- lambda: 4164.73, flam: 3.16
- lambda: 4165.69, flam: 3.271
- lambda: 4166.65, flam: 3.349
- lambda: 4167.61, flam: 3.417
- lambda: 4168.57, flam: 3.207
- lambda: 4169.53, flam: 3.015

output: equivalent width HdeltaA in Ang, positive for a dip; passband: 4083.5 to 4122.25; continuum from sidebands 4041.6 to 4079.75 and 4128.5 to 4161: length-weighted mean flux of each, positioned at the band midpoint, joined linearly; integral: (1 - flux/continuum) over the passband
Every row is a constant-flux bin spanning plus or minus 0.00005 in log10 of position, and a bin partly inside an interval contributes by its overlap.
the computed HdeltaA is 9.1 Ang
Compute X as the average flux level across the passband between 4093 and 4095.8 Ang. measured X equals 2.35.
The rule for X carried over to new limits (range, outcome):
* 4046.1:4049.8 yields 3.19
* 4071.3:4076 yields 2.65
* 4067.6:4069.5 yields 2.95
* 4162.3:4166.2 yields 3.09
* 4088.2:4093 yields 2.68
